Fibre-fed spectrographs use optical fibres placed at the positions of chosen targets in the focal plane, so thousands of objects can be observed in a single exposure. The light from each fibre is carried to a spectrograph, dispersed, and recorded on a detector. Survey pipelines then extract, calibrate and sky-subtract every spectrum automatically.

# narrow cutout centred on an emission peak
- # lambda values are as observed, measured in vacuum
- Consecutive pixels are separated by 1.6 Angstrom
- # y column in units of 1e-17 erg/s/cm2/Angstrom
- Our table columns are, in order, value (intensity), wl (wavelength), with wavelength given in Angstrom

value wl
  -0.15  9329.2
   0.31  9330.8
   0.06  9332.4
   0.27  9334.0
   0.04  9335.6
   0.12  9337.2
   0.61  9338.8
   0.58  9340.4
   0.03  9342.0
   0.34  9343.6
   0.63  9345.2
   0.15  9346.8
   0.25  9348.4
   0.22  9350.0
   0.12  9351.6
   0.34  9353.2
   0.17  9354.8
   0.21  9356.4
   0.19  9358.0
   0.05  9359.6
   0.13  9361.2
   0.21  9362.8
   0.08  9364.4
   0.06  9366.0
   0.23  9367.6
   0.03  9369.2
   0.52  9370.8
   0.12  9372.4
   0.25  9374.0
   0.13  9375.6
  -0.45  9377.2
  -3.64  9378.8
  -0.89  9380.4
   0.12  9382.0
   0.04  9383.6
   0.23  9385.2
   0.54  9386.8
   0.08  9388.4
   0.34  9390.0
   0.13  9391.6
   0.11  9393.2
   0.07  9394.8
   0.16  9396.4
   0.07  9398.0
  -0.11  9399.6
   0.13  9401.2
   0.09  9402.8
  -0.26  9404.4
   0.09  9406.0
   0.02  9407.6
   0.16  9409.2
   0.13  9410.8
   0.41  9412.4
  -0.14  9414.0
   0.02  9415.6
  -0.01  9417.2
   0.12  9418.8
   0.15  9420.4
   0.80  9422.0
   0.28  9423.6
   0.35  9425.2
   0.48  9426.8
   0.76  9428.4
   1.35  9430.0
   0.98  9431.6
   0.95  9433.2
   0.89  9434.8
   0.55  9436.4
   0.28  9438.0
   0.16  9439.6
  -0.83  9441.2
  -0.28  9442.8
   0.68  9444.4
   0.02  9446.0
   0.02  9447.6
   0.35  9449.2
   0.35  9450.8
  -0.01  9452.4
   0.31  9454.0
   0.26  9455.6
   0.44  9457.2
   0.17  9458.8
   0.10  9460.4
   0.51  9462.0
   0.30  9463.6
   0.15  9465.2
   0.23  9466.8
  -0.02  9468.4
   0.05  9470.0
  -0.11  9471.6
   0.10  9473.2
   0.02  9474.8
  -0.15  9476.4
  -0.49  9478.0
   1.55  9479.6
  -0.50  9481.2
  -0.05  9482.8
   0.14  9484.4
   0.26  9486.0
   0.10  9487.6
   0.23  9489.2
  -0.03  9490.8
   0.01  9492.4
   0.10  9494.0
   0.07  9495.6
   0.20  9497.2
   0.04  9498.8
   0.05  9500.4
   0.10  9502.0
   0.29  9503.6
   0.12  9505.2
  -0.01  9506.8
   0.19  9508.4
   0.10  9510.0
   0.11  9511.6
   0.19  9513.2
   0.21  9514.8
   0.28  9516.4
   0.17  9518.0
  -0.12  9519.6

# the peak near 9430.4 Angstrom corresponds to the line [O III]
